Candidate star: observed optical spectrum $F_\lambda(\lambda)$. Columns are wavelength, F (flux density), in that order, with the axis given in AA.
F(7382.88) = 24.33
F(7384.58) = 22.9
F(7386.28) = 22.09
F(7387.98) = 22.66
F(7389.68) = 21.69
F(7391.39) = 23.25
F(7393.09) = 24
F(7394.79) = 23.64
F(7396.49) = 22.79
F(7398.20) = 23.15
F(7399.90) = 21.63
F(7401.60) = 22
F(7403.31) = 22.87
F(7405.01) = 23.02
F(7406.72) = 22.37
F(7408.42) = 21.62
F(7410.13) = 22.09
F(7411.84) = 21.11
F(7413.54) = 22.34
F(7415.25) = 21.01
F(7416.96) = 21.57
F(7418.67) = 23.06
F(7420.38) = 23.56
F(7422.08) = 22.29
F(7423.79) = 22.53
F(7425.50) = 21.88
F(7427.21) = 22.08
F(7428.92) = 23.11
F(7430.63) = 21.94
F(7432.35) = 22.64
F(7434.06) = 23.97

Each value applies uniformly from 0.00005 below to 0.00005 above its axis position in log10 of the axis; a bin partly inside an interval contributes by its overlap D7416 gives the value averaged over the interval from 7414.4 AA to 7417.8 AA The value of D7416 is 21.3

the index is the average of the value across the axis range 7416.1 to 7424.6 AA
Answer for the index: 22.6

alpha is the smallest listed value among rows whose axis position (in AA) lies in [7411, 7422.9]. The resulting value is 21.01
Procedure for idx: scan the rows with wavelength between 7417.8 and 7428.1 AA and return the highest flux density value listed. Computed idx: 23.56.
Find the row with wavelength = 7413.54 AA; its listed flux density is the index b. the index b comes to 22.34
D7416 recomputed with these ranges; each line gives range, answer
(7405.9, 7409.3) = 22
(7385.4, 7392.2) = 22.4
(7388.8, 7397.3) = 23.1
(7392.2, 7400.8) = 23.1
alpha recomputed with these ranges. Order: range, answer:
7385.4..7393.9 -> 21.69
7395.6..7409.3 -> 21.62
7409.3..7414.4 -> 21.11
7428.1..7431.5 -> 21.94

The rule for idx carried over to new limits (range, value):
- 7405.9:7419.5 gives 23.06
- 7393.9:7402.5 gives 23.64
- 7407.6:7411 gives 22.09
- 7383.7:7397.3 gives 24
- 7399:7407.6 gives 23.02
